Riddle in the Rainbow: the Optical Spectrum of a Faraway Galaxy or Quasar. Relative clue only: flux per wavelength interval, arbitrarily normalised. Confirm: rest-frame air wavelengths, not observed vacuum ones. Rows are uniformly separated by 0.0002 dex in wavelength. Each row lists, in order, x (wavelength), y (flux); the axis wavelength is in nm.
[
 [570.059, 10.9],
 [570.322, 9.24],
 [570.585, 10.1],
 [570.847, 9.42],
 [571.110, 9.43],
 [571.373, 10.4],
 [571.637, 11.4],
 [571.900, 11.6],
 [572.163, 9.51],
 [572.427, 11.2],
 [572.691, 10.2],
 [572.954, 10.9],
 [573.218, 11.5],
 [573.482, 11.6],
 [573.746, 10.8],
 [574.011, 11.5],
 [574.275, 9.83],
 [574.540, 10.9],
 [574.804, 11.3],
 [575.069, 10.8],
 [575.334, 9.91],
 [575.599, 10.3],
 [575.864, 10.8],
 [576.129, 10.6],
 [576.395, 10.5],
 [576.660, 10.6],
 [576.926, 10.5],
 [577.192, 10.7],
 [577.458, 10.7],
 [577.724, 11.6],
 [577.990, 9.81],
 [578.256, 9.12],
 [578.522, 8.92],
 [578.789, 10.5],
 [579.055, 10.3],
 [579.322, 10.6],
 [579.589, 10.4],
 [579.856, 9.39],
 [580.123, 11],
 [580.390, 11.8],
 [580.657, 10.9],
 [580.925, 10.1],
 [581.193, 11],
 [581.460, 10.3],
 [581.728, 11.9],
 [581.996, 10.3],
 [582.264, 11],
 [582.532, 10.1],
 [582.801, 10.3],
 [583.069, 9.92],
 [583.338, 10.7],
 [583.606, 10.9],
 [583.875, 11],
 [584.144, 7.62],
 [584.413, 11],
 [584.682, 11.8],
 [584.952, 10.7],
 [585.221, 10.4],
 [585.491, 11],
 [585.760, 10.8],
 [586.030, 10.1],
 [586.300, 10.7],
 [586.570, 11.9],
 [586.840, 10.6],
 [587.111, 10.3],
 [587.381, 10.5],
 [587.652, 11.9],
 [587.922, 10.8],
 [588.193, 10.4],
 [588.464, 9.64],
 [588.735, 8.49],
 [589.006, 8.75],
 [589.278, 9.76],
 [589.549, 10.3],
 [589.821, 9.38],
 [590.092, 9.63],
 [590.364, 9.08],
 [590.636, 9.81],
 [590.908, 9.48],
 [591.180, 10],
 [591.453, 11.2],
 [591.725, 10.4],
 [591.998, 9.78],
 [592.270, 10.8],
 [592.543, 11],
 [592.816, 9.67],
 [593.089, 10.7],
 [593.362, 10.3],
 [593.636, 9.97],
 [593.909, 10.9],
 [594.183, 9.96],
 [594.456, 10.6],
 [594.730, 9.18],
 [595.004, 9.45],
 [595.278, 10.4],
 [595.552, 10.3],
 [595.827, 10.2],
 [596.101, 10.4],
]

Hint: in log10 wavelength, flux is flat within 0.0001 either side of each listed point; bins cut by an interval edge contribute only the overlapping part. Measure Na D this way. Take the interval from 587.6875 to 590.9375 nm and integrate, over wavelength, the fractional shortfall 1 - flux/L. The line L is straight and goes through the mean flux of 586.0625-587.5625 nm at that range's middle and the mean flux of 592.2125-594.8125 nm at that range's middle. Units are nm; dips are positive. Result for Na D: 0.28 nm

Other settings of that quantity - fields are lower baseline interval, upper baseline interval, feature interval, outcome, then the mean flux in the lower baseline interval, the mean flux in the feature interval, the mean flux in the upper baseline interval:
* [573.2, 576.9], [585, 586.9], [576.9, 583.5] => 0.180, 10.7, 10.5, 10.8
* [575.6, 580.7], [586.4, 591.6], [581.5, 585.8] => -0.127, 10.4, 10.6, 10.1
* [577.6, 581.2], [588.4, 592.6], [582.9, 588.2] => -0.312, 10.4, 10.7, 9.83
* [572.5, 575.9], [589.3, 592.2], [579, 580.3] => 0.015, 10.8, 10.4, 9.92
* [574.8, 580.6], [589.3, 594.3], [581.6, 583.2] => -0.037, 10.4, 10.6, 10.1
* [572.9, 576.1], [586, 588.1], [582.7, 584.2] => 0.092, 10.8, 10.2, 10.9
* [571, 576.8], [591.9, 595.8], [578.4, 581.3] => 0.032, 10.7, 10.4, 10.2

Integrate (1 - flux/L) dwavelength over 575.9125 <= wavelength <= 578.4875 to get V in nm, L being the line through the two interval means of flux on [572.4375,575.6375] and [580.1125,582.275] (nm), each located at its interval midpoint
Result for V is 0.11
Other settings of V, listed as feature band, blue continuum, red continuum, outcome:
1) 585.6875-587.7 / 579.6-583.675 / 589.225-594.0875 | -0.08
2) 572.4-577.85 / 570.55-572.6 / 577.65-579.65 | -0.29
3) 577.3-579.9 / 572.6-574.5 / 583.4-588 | 0.16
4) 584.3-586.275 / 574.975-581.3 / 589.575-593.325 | -0.11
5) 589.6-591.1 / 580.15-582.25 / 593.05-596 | 0.12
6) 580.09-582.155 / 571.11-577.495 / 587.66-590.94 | -0.13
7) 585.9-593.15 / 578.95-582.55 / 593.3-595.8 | 0.09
